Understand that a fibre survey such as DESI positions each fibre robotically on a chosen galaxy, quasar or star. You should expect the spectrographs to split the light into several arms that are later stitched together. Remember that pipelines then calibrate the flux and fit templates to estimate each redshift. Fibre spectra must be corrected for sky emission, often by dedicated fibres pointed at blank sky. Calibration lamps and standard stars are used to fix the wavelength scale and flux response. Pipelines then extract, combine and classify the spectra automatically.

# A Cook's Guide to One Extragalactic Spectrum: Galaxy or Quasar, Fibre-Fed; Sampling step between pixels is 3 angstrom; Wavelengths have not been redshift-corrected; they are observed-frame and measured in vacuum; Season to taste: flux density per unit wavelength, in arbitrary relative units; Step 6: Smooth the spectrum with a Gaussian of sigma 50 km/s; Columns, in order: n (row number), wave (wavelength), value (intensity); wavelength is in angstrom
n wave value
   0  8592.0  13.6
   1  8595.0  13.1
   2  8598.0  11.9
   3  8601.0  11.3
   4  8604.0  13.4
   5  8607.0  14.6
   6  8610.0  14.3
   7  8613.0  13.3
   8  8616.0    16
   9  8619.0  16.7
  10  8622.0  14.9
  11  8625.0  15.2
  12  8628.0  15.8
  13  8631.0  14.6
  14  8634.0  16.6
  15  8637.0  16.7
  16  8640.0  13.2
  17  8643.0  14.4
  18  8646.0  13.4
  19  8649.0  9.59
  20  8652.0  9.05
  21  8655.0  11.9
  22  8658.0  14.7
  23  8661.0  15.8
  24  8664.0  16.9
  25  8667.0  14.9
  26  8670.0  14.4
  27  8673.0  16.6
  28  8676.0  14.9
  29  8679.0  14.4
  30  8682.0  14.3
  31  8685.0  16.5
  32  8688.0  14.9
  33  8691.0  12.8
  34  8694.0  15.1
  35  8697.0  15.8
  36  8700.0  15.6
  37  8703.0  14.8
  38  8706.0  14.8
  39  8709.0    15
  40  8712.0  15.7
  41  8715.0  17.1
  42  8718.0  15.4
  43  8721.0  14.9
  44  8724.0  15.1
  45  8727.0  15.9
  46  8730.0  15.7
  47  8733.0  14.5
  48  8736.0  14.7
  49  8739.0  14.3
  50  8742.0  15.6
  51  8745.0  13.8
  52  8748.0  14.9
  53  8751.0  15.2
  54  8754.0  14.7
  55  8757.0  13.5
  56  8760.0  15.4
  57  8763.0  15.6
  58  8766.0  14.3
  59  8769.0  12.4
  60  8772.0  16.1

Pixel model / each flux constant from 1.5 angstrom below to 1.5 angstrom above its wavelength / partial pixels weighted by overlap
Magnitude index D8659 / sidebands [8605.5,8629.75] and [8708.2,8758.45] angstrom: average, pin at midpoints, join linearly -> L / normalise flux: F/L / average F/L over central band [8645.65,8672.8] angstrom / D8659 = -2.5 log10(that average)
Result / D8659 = 0.12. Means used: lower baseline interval 15.1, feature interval 13.6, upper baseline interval 15.1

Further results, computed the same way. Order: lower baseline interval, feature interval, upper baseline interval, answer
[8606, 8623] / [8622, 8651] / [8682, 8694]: 0.04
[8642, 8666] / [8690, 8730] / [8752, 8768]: -0.10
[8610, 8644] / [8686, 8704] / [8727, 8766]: 0.01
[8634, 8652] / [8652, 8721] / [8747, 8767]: -0.08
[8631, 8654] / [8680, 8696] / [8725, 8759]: -0.06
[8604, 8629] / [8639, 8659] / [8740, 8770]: 0.21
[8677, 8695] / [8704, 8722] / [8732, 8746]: -0.06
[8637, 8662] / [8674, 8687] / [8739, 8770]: -0.13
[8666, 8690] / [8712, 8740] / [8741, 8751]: -0.03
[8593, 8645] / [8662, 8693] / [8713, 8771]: -0.03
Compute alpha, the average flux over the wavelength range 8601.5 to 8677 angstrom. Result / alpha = 14.4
